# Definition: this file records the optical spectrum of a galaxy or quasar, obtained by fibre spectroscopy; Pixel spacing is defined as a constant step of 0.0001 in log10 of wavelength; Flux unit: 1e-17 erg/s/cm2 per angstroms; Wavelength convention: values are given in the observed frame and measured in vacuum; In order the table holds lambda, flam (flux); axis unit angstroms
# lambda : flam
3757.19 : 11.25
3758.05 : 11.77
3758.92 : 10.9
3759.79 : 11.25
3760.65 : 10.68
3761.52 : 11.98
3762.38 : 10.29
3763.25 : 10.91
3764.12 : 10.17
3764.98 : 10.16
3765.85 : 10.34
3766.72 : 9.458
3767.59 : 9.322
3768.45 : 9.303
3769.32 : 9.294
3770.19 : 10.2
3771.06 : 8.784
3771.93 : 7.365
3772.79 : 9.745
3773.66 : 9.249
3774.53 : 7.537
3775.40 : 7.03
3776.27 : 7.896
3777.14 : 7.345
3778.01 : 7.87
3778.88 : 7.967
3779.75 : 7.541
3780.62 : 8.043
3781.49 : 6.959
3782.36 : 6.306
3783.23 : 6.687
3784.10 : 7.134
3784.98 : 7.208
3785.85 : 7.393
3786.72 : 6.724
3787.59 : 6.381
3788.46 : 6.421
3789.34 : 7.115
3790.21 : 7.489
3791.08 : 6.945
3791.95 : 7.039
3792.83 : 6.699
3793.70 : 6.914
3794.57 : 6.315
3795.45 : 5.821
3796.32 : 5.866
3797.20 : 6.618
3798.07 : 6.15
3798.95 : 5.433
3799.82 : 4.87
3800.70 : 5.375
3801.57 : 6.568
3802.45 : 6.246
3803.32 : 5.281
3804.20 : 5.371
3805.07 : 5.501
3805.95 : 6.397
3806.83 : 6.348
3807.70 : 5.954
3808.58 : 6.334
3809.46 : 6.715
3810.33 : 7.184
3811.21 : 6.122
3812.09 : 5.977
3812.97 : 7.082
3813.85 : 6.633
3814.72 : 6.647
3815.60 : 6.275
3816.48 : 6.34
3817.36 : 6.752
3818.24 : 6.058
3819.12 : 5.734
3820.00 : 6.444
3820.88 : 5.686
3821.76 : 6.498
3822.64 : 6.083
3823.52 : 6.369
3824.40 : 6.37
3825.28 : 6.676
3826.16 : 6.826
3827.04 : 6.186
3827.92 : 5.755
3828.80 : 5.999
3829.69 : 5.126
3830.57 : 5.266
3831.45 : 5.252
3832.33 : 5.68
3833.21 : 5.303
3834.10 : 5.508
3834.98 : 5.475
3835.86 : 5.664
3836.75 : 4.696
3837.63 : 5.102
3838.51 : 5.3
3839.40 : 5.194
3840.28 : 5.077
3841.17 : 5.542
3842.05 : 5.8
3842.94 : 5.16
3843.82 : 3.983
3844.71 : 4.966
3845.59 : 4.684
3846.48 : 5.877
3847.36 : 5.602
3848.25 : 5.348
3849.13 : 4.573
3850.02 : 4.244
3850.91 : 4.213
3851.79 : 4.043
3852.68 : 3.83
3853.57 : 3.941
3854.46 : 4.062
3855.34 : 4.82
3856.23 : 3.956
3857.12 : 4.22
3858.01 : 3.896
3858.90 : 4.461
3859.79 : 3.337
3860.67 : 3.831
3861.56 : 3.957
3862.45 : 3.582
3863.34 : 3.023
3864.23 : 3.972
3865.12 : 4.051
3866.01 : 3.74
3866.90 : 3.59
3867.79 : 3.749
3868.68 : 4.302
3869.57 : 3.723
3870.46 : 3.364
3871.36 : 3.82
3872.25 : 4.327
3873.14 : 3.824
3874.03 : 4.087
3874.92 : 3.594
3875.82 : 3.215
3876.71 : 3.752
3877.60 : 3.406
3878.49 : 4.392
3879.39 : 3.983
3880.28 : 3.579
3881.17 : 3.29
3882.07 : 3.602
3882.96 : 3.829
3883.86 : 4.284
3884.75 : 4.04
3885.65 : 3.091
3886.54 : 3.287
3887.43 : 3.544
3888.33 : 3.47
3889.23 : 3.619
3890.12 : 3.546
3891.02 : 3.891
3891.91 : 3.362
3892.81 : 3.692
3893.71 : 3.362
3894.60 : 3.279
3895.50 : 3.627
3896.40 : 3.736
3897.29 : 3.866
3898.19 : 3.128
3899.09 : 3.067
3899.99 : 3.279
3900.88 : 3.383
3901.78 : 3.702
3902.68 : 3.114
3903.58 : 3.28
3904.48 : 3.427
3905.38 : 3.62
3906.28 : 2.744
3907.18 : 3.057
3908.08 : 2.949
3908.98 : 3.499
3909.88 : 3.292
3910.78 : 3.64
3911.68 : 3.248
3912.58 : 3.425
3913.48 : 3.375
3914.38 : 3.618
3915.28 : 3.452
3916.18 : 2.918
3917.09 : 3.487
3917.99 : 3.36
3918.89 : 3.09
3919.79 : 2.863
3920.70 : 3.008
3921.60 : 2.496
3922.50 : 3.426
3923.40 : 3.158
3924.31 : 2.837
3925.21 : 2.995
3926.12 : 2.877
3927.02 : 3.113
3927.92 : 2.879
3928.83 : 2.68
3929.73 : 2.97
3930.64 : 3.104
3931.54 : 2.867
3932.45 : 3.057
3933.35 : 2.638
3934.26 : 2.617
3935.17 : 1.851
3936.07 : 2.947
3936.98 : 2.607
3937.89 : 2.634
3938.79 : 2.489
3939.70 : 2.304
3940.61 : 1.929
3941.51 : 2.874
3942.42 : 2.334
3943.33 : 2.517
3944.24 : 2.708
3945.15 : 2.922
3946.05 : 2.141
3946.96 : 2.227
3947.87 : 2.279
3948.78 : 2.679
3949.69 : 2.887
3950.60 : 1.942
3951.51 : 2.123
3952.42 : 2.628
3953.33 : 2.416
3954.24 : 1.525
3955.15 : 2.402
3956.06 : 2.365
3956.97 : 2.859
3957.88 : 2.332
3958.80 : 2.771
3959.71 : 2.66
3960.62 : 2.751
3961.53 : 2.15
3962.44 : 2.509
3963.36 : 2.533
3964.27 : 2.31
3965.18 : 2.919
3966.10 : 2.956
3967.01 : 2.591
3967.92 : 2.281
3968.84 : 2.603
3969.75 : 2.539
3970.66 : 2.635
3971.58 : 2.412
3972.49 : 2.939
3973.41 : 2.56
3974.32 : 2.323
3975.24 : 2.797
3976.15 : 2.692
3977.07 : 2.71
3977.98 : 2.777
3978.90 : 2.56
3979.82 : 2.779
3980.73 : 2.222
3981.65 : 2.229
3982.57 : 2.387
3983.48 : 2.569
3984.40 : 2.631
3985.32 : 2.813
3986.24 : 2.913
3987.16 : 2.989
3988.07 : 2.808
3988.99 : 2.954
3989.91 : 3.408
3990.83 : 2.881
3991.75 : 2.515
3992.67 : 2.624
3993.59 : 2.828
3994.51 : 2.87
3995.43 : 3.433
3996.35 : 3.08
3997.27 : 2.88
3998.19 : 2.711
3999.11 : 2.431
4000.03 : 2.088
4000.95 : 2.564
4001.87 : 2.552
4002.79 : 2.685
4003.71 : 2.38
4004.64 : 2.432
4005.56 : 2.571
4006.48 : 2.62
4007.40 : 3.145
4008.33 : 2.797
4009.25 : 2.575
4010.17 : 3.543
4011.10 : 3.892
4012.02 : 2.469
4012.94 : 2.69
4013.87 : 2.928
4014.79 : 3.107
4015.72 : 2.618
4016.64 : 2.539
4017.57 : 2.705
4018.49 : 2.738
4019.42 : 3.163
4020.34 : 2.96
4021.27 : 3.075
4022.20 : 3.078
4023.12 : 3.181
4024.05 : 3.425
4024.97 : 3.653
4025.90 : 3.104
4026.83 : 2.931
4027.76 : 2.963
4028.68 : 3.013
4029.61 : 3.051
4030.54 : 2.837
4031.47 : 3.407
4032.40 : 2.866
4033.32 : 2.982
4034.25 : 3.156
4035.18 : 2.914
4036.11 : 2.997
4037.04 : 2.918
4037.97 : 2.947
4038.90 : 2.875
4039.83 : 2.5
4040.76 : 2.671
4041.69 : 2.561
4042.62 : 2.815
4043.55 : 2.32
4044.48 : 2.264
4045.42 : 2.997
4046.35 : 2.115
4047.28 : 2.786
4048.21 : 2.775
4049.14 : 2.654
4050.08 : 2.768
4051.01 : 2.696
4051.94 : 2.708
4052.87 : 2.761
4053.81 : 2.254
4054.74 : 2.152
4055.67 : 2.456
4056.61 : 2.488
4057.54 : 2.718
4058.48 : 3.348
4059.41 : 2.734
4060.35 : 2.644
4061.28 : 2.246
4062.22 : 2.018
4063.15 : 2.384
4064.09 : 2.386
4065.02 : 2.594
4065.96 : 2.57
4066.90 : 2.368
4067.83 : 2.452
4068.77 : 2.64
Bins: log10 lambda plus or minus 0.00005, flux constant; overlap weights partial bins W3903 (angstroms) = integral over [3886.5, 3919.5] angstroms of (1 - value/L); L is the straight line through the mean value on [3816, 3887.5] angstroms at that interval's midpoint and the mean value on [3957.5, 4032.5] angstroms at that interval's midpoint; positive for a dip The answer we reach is 5.03 angstroms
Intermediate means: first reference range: 4.68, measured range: 3.39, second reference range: 2.78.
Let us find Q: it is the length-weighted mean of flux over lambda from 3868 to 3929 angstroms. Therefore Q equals 3.43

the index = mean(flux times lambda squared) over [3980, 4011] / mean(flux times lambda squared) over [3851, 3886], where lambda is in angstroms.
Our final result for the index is 0.8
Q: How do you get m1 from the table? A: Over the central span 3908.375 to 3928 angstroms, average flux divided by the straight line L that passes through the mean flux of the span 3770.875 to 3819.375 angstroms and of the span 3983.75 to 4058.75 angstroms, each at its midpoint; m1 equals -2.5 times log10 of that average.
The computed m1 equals 0.400 mag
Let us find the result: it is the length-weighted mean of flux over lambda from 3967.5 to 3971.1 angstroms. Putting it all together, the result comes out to 2.52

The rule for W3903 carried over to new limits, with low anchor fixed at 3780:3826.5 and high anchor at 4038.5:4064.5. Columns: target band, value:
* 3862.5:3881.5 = 5.70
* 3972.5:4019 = 9.23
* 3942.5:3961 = 7.48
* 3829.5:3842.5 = 1.27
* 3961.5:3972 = 3.61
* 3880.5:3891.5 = 3.25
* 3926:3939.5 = 5.12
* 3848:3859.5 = 2.84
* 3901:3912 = 3.47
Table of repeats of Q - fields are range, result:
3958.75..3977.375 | 2.6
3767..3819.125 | 6.95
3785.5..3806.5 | 6.28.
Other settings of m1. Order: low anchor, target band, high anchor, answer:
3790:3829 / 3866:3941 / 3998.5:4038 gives 0.40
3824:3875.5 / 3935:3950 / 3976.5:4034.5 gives 0.39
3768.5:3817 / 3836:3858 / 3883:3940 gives 0.10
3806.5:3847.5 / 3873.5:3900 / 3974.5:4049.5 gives 0.33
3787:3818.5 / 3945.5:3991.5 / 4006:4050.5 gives 0.42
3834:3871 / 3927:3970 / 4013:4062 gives 0.38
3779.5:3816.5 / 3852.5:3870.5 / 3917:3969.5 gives 0.23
